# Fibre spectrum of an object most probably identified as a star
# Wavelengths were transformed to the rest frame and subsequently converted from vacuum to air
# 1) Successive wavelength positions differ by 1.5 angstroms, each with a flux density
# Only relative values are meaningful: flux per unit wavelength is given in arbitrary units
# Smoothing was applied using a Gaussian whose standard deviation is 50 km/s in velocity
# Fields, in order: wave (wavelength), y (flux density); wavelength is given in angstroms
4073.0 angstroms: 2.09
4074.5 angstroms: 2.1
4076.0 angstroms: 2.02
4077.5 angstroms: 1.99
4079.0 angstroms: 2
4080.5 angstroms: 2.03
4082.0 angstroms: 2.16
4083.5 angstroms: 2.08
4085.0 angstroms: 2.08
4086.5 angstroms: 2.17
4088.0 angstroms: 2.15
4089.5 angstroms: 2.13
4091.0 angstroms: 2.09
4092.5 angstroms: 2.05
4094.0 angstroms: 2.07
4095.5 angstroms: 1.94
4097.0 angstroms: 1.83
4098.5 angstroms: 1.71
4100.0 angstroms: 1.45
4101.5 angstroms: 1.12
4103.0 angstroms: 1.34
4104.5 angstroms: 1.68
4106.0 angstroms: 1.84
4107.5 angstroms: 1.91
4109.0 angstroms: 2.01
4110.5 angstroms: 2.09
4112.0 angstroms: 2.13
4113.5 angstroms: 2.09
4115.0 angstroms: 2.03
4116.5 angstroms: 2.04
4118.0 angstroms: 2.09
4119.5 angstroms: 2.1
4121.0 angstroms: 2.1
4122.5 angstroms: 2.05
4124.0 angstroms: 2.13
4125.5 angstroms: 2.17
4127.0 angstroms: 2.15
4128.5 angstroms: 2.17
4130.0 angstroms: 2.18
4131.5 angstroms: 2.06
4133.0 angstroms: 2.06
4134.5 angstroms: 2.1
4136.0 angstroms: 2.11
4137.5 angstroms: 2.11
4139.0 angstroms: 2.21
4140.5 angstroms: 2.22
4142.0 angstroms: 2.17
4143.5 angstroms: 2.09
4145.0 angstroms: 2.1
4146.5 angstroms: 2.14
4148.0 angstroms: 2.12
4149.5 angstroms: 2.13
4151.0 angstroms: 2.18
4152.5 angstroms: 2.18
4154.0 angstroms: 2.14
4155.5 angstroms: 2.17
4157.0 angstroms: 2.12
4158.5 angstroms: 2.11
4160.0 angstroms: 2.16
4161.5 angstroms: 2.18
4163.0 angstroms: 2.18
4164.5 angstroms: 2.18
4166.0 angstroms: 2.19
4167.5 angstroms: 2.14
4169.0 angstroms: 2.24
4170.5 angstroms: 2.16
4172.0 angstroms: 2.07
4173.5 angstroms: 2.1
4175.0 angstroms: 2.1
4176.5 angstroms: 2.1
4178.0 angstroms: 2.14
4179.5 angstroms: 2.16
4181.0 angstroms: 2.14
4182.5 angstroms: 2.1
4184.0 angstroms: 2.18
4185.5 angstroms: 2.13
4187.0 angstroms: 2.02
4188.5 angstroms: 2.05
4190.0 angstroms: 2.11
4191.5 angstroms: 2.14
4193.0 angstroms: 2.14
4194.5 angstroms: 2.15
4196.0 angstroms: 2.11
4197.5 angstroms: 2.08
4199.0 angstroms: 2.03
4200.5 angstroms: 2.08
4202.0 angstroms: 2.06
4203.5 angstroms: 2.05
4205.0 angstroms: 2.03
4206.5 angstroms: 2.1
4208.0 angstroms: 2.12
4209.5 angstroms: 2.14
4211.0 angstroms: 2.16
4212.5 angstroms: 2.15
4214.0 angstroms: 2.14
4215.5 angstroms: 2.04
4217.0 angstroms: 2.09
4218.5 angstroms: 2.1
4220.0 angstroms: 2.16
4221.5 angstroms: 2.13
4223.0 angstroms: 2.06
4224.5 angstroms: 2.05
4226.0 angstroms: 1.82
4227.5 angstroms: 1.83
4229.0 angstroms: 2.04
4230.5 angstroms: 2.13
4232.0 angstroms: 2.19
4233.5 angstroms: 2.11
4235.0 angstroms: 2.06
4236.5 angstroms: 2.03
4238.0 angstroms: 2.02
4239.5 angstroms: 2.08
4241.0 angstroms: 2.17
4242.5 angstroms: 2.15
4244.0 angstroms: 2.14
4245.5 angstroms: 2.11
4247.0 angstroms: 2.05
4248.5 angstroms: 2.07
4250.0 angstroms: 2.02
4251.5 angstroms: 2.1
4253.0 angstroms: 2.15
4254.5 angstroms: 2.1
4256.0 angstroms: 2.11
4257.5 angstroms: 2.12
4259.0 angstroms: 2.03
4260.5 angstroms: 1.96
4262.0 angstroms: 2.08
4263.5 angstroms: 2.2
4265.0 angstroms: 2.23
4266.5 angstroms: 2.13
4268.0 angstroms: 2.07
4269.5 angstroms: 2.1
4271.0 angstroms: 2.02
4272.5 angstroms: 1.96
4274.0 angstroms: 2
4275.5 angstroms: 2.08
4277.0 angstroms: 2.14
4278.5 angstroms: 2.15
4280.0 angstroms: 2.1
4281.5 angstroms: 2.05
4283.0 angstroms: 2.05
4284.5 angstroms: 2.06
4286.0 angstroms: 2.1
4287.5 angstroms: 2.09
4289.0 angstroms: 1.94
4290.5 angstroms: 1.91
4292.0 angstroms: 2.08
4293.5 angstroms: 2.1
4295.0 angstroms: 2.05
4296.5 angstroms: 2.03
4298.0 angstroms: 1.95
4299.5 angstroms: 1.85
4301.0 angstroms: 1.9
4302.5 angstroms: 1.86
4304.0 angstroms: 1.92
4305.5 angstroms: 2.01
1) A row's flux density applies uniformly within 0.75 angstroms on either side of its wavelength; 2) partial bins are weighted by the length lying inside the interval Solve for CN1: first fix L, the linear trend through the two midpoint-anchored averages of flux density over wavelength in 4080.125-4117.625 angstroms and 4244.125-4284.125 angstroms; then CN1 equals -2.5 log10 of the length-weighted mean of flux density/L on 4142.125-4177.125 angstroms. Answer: -0.083 mag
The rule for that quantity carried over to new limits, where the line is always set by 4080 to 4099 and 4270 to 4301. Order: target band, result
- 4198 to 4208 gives -0.01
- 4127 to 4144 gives -0.05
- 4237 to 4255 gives -0.03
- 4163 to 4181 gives -0.06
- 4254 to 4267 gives -0.04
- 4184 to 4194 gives -0.04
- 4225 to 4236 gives 0.00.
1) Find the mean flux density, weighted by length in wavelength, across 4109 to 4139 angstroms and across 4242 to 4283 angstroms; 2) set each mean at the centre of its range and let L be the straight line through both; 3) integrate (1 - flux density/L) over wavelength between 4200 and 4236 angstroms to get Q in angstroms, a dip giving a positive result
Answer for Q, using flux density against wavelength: 0.3 angstroms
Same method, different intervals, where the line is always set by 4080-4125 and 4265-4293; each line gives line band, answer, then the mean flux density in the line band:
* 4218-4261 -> -0.7 angstroms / 2.07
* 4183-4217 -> -1.4 angstroms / 2.1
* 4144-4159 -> -1.2 angstroms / 2.14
